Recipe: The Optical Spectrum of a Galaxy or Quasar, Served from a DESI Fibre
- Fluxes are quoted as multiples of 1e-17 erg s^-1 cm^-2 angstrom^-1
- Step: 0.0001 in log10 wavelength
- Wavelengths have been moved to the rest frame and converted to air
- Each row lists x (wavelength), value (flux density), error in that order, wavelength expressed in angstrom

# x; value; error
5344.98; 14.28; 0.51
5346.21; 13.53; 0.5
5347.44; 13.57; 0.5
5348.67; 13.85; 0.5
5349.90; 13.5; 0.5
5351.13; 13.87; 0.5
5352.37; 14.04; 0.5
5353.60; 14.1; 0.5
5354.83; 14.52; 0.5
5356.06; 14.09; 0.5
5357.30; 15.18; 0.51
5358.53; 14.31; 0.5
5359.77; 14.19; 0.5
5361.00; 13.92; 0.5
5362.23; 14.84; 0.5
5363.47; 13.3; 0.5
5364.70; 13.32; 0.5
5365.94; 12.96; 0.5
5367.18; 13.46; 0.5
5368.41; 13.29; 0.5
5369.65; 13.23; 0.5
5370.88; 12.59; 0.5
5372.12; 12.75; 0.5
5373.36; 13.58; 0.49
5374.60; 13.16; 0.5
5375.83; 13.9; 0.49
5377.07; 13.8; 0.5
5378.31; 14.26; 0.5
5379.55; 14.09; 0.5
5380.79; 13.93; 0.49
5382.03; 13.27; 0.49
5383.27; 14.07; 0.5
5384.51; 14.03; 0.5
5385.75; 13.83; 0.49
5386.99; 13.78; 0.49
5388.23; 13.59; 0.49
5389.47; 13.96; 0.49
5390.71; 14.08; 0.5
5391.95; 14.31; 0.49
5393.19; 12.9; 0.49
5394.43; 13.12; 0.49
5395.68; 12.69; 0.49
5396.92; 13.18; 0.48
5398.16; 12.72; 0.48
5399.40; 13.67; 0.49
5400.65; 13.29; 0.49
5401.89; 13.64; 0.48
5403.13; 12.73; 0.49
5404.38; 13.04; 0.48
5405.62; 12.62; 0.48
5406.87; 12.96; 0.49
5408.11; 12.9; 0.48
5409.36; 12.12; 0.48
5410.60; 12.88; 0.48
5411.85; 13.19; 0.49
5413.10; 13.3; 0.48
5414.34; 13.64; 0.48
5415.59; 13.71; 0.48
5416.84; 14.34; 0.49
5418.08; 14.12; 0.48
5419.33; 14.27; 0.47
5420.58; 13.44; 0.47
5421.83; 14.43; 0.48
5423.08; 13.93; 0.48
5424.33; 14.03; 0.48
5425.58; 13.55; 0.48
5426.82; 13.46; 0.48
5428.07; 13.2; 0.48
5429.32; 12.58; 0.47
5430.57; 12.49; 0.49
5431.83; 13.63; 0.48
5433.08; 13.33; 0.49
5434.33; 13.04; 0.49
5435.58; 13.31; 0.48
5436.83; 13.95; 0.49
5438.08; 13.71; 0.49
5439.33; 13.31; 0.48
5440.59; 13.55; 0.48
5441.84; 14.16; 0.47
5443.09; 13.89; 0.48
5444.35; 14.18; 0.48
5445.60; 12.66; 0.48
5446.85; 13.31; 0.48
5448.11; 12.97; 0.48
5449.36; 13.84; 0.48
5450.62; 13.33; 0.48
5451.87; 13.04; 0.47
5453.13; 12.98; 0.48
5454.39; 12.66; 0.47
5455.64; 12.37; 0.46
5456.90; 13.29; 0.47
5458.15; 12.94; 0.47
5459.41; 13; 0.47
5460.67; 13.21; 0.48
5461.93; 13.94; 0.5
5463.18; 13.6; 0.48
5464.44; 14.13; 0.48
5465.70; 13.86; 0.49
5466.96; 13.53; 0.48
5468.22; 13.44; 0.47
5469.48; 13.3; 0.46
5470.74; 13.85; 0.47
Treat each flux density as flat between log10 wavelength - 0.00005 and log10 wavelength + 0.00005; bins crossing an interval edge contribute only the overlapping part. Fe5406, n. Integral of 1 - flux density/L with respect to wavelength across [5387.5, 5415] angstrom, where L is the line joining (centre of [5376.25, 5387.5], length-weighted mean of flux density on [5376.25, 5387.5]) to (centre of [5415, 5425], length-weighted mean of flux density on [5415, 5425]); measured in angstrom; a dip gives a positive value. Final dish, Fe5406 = 1.5 angstrom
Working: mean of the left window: 13.9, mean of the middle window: 13.2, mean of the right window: 14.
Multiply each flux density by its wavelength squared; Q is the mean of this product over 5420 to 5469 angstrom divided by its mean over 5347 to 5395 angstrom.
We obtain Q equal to 1.00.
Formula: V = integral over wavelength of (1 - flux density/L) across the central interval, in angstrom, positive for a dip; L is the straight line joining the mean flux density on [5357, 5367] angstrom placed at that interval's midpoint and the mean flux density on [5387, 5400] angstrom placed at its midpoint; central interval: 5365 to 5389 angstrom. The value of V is 0.25 angstrom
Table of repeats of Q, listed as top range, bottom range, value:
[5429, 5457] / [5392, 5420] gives 1.02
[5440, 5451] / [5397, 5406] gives 1.05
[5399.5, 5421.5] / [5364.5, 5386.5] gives 1.00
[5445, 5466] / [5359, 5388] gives 1.00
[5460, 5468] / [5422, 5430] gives 1.03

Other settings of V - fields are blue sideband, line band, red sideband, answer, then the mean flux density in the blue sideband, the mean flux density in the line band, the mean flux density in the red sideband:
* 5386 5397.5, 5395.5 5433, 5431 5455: 0.4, 13.5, 13.3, 13.4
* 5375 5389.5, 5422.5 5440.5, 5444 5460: -0.1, 13.9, 13.4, 13.1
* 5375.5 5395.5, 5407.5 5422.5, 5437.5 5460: 0.0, 13.8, 13.5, 13.3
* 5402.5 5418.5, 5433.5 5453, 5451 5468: -0.3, 13.2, 13.5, 13.3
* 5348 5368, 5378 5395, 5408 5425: 0.0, 14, 13.8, 13.6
